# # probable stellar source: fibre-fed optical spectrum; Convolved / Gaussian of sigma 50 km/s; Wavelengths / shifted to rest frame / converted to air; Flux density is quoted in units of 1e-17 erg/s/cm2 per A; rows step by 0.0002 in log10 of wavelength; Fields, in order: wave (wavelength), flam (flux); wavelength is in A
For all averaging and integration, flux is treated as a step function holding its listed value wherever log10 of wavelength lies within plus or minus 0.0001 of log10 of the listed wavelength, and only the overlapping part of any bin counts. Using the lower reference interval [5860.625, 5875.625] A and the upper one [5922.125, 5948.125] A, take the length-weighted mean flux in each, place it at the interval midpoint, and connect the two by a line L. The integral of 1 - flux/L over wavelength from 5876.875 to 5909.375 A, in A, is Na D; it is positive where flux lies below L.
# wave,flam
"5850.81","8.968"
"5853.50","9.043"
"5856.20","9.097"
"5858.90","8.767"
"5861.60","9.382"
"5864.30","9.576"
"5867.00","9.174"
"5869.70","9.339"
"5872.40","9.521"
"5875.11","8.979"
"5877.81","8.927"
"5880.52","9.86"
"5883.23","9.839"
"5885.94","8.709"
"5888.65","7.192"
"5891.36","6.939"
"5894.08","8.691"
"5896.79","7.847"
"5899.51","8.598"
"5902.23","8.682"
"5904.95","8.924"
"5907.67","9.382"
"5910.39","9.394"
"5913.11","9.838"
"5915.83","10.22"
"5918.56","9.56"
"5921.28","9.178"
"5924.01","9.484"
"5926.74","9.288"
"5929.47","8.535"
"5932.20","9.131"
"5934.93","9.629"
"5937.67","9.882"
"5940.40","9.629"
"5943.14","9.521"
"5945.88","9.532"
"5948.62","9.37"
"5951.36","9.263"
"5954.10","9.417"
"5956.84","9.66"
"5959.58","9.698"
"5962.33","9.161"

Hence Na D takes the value 2.5 A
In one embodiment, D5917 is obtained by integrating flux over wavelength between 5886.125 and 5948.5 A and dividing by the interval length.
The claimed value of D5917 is 9.05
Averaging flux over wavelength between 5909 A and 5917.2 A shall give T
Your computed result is 9.82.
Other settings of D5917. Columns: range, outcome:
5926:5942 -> 9.35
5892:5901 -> 8.26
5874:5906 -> 8.59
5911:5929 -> 9.54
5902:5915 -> 9.34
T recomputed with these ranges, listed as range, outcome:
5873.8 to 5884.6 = 9.4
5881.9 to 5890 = 8.58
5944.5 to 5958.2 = 9.45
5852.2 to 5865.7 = 9.17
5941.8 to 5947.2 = 9.52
